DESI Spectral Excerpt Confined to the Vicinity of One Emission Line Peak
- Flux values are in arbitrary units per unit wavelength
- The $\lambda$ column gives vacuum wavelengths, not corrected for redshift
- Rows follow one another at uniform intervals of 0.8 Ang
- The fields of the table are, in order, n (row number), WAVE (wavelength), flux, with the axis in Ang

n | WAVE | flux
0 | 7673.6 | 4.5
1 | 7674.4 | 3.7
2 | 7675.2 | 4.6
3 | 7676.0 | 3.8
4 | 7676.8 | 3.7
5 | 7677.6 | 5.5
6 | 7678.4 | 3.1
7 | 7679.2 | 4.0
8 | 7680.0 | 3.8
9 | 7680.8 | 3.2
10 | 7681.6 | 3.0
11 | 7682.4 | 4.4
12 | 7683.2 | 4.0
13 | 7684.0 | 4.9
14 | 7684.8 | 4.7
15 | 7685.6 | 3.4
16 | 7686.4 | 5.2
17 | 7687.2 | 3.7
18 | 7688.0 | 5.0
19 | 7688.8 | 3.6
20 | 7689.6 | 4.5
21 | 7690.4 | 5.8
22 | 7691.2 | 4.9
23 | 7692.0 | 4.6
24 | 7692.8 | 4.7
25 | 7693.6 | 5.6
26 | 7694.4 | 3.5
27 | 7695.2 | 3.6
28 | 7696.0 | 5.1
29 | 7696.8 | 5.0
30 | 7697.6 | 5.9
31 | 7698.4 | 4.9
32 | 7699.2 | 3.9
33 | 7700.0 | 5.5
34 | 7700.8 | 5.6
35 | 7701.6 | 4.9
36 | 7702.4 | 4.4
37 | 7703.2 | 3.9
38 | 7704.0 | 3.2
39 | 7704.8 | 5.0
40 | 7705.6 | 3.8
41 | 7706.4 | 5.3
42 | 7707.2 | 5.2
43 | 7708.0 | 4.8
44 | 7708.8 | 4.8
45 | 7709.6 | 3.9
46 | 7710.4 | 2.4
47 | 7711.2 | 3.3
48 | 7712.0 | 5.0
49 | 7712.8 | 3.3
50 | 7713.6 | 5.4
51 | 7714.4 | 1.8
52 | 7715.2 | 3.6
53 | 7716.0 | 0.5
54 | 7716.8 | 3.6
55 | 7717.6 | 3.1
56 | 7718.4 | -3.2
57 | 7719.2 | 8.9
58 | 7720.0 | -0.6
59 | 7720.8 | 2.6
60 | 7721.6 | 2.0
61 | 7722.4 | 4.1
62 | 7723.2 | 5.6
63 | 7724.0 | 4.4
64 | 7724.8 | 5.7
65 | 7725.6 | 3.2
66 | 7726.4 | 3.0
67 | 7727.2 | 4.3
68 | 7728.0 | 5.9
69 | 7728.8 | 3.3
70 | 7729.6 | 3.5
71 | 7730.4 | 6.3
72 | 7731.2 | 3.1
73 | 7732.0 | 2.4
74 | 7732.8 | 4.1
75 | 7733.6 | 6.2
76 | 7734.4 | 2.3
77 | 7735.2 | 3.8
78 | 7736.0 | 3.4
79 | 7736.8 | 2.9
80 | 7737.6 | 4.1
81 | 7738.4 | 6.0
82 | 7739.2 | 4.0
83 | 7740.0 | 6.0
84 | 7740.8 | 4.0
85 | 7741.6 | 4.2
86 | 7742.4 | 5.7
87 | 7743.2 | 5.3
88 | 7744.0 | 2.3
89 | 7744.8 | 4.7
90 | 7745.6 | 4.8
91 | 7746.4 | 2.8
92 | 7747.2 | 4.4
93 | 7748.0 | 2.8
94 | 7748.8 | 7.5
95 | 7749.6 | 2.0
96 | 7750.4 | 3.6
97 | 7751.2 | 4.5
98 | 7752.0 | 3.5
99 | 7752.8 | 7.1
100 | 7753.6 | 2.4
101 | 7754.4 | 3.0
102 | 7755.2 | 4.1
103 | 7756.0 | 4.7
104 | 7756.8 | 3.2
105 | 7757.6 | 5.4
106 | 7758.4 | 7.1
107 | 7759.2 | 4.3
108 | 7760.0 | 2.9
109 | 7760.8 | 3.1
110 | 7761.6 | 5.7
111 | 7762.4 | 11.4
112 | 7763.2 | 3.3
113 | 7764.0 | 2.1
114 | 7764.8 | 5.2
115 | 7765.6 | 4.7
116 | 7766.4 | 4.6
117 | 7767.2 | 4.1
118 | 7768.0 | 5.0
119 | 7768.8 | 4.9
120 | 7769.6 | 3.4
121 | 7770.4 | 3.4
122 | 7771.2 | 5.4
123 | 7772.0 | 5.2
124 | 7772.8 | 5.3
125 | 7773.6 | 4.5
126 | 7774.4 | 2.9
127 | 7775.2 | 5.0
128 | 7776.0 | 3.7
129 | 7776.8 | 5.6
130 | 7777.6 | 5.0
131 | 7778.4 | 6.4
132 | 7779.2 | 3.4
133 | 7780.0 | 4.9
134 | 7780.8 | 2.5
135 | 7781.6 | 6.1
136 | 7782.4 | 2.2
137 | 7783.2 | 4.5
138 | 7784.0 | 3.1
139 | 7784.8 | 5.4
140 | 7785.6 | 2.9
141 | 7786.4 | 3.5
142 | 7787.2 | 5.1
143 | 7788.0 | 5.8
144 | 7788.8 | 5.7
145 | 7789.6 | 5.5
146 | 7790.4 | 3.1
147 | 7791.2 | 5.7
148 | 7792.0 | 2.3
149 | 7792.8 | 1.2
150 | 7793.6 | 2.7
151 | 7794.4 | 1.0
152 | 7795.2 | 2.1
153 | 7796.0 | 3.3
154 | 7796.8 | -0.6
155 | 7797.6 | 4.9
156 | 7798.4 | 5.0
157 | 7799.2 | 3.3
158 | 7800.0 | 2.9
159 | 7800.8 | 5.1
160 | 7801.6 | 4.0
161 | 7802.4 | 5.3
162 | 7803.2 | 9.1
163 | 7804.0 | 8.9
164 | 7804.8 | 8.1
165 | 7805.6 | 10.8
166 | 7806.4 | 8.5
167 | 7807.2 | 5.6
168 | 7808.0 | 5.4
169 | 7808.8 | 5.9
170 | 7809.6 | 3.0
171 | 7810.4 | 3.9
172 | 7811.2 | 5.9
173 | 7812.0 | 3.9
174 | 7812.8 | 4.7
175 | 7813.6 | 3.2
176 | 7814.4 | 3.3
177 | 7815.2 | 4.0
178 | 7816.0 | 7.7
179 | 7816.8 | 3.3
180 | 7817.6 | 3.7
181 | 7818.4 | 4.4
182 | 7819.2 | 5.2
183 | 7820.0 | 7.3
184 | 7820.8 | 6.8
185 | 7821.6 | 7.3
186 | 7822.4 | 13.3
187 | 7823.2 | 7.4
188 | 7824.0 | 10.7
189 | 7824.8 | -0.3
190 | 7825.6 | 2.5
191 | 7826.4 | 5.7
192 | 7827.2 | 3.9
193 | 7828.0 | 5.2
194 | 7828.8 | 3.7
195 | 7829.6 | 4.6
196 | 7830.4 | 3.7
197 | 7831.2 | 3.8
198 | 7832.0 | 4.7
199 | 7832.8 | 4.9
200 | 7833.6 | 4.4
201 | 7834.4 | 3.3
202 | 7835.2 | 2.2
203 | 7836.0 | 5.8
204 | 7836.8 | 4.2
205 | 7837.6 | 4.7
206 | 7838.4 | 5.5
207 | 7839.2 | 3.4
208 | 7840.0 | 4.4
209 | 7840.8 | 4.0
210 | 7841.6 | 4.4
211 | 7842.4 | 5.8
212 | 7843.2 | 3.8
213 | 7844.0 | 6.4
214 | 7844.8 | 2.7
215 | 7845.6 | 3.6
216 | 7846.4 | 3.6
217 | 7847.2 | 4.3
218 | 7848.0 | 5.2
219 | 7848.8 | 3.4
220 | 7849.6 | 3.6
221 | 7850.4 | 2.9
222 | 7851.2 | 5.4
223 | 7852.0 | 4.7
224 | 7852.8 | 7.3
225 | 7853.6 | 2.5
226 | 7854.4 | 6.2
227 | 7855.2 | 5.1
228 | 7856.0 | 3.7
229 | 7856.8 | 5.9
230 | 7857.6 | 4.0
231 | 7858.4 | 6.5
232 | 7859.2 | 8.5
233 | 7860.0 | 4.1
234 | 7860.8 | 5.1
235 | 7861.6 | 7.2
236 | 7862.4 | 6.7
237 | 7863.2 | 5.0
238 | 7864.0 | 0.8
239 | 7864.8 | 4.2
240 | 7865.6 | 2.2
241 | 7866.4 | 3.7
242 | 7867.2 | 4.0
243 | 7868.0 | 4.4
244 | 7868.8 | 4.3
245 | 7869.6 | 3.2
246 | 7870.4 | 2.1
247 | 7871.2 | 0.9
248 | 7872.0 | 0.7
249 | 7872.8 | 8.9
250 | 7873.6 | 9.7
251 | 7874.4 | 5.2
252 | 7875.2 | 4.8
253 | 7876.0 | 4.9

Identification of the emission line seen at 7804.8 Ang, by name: [S II] 6716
